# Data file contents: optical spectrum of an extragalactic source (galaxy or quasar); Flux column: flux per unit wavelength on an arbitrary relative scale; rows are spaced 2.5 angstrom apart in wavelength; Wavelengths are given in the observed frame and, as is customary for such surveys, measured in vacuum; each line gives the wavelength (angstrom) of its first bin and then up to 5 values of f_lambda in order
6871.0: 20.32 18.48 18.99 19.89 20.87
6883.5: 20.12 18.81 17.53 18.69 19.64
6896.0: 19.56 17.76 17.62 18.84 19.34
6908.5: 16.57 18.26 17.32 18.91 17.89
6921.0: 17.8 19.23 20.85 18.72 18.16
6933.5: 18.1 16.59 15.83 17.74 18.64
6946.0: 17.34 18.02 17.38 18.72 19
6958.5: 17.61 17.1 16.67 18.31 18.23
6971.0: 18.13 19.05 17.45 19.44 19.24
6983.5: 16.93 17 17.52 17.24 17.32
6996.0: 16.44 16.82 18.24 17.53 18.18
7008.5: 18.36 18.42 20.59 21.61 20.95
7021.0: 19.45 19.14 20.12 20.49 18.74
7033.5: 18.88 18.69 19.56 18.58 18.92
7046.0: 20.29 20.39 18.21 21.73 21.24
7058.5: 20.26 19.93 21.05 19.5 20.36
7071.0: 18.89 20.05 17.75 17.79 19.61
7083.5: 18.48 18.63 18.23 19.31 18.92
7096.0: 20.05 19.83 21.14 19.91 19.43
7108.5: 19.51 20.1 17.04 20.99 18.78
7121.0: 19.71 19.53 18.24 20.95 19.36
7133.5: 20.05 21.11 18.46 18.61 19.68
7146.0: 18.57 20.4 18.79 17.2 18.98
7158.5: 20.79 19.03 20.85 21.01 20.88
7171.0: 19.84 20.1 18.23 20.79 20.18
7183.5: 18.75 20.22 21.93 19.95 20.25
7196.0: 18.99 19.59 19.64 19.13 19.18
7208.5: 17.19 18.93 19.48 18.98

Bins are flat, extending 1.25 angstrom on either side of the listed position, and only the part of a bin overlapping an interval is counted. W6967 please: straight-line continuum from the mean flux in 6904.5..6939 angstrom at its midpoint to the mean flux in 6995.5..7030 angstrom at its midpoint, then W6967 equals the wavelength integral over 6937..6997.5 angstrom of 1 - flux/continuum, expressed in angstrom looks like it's 2.8 angstrom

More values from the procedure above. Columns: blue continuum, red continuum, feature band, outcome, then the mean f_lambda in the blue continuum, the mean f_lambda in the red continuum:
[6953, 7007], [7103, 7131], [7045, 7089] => -1.7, 17.8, 19.5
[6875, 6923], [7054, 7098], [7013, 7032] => -0.9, 18.7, 19.5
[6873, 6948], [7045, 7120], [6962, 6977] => 0.7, 18.5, 19.6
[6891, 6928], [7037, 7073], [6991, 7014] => 1.9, 18.6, 19.9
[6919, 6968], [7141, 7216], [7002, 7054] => -2.4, 18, 19.6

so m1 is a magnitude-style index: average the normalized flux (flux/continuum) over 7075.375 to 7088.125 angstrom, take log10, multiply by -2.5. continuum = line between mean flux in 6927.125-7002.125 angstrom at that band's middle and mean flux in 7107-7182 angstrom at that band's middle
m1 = 0.03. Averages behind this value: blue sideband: 17.8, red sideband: 19.6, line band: 18.5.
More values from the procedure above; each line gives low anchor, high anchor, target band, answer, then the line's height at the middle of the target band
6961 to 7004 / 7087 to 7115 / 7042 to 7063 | -0.079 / 18.7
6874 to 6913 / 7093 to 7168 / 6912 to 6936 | 0.026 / 18.9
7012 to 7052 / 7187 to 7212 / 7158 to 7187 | -0.028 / 19.5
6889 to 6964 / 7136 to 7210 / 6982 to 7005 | 0.077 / 18.5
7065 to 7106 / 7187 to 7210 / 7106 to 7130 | -0.004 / 19.4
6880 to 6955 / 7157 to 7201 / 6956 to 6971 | 0.054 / 18.7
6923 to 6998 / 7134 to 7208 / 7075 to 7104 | -0.008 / 19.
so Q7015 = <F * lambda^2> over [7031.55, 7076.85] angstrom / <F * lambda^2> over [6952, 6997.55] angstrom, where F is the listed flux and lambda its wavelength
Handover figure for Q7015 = 1.13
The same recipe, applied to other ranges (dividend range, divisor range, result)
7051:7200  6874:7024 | 1.13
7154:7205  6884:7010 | 1.18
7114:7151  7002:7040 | 1.04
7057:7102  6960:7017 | 1.10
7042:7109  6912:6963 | 1.13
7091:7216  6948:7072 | 1.08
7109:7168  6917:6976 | 1.14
